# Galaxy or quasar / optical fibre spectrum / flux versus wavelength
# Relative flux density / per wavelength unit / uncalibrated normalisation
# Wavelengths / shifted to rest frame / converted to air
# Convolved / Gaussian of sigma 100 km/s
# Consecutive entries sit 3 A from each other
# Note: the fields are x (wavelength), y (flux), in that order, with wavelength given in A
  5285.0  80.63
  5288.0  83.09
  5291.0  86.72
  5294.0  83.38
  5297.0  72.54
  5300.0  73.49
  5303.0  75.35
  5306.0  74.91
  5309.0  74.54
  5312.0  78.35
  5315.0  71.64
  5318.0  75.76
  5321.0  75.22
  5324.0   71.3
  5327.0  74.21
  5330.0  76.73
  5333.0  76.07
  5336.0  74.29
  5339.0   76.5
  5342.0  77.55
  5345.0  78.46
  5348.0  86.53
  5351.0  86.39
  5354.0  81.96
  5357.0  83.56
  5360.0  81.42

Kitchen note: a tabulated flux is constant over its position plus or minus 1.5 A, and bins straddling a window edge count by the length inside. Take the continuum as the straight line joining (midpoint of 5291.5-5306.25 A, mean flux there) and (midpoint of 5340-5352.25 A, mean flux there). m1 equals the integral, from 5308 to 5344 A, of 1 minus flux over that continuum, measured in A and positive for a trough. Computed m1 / 2.02 A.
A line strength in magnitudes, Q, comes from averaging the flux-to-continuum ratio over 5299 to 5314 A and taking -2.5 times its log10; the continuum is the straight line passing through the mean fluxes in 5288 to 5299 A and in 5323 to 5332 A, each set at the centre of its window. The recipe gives 0.04 mag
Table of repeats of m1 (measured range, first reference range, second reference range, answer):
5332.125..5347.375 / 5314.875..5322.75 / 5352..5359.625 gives 0.40 A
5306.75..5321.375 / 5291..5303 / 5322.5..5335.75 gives 0.17 A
